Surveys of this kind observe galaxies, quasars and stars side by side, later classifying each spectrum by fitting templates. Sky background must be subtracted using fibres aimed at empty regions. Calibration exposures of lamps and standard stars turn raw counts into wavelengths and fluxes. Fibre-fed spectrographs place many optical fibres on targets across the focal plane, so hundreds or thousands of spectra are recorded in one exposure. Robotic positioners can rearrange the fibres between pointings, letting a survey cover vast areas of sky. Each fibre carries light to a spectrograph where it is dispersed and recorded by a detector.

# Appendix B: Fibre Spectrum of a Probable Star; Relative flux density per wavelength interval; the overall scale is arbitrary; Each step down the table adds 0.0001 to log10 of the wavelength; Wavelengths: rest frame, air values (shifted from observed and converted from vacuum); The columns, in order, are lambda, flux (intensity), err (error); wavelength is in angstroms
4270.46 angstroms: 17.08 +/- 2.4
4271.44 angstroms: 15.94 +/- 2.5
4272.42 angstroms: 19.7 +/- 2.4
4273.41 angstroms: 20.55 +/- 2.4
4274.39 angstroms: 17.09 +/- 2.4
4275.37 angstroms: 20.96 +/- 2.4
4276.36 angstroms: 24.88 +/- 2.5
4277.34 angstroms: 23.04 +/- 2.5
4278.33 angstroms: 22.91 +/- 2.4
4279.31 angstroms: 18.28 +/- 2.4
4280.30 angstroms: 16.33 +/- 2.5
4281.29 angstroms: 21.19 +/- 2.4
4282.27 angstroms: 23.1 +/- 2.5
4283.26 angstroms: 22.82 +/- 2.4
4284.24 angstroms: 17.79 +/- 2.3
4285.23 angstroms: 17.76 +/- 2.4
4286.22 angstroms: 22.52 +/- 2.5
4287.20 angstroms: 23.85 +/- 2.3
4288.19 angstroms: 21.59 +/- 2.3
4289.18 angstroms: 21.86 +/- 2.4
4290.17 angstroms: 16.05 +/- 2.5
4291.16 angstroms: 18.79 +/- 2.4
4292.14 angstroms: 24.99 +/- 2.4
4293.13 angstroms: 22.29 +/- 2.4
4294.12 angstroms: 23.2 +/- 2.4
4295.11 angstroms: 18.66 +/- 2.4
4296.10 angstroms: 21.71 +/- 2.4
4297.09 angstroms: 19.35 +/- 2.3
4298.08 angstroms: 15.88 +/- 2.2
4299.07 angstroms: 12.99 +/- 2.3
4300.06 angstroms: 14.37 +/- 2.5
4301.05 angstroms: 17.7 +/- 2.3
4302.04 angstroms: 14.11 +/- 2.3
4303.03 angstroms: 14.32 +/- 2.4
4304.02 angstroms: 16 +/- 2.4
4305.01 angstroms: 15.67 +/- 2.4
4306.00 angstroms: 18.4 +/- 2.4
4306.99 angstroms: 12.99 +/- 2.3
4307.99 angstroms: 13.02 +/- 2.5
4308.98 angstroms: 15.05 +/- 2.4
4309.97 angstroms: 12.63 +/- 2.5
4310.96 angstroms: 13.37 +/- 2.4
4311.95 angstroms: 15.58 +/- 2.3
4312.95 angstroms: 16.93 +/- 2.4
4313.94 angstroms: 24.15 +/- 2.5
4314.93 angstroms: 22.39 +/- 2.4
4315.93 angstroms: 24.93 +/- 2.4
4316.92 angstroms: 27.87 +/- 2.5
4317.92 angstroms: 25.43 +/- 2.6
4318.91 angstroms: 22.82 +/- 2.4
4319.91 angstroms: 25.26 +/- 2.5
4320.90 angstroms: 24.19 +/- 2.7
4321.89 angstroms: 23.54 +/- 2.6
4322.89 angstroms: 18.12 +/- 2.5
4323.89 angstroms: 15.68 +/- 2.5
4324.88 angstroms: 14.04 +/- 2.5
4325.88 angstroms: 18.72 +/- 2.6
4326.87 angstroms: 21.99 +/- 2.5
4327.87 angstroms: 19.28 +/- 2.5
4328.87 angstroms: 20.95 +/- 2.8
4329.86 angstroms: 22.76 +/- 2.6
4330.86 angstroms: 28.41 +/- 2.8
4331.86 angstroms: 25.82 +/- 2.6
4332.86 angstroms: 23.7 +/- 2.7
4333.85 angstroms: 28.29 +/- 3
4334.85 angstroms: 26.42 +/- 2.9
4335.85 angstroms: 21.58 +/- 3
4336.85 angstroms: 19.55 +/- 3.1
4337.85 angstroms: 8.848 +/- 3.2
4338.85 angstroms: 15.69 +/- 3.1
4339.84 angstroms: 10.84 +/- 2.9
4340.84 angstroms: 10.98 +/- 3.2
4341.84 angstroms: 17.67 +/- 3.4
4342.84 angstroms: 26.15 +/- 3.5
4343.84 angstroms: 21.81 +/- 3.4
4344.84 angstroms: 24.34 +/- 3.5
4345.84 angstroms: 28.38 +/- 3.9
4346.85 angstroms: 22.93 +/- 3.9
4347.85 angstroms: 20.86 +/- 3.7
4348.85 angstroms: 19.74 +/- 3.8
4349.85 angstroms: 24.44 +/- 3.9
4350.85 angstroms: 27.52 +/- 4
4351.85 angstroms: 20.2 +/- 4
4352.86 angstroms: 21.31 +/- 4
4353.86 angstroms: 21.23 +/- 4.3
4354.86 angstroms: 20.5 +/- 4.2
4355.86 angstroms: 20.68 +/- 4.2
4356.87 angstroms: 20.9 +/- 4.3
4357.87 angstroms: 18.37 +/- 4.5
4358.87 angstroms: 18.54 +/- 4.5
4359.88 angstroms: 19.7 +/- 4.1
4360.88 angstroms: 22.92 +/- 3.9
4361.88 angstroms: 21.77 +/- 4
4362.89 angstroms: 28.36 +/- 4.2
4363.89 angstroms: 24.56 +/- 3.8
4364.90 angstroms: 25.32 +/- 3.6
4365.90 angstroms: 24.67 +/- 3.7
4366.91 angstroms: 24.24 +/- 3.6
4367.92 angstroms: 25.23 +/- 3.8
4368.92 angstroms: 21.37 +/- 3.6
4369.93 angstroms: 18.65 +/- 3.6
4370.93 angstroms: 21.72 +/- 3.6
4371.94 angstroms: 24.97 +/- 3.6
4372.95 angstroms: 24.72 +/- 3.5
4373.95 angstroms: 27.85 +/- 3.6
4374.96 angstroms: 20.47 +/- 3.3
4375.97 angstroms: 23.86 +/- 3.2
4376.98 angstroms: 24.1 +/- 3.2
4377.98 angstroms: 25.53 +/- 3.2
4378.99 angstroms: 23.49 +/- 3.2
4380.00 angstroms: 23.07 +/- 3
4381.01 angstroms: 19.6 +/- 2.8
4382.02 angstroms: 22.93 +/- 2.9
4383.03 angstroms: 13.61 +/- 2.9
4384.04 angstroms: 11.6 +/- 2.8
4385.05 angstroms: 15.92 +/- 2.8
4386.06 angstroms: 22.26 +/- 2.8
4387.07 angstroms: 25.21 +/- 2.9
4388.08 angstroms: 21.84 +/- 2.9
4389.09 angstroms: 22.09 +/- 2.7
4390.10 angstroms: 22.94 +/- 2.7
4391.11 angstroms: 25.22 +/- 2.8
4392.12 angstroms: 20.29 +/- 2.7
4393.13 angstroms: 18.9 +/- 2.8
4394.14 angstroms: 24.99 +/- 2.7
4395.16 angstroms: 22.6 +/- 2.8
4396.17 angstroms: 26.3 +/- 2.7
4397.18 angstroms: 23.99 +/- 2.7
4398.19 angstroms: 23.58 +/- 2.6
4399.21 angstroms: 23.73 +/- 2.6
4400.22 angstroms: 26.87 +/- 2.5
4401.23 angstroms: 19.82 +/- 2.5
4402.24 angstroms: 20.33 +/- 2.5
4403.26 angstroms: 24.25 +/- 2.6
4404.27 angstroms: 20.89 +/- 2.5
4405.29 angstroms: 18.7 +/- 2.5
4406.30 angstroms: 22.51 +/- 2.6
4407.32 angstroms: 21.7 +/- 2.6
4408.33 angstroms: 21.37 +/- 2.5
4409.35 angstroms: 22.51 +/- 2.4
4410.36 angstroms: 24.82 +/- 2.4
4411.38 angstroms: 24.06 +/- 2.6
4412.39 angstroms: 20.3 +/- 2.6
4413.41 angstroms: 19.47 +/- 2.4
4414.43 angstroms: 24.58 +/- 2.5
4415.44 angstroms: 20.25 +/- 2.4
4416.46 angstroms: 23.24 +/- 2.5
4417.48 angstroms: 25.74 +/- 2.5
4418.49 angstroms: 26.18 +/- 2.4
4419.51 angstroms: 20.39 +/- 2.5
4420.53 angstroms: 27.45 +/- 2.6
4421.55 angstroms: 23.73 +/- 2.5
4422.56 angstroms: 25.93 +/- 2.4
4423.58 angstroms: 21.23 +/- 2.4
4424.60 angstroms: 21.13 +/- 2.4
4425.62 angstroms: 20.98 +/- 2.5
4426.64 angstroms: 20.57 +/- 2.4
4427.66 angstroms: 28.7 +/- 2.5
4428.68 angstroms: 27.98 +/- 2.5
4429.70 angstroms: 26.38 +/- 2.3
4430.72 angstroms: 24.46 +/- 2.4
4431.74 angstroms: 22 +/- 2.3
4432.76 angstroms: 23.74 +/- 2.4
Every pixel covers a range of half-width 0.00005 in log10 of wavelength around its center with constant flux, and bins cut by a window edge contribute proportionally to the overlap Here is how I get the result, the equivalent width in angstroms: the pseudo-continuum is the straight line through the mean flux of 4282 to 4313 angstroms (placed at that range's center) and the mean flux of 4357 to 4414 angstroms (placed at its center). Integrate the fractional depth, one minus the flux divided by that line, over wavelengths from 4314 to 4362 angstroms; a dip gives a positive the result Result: -3.70 angstroms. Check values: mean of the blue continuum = 17.9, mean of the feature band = 21.4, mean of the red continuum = 22.3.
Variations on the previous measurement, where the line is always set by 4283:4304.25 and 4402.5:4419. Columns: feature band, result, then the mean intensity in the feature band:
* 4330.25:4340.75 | -0.2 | 20.5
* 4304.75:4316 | 1.6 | 16.8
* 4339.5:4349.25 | 0.0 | 20.5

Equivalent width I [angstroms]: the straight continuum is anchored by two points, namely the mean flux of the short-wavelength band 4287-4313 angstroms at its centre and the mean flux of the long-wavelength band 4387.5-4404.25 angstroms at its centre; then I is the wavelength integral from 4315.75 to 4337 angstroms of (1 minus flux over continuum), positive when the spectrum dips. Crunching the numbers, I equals -4.3 angstroms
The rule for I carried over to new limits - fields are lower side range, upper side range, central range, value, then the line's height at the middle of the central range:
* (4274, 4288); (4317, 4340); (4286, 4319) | 3.6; 21.1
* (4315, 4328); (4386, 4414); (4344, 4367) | -0.5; 22.1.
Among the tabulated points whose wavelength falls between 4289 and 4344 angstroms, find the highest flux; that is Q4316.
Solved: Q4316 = 28.41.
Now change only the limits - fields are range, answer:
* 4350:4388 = 28.36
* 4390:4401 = 26.87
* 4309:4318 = 27.87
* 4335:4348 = 28.38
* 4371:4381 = 27.85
